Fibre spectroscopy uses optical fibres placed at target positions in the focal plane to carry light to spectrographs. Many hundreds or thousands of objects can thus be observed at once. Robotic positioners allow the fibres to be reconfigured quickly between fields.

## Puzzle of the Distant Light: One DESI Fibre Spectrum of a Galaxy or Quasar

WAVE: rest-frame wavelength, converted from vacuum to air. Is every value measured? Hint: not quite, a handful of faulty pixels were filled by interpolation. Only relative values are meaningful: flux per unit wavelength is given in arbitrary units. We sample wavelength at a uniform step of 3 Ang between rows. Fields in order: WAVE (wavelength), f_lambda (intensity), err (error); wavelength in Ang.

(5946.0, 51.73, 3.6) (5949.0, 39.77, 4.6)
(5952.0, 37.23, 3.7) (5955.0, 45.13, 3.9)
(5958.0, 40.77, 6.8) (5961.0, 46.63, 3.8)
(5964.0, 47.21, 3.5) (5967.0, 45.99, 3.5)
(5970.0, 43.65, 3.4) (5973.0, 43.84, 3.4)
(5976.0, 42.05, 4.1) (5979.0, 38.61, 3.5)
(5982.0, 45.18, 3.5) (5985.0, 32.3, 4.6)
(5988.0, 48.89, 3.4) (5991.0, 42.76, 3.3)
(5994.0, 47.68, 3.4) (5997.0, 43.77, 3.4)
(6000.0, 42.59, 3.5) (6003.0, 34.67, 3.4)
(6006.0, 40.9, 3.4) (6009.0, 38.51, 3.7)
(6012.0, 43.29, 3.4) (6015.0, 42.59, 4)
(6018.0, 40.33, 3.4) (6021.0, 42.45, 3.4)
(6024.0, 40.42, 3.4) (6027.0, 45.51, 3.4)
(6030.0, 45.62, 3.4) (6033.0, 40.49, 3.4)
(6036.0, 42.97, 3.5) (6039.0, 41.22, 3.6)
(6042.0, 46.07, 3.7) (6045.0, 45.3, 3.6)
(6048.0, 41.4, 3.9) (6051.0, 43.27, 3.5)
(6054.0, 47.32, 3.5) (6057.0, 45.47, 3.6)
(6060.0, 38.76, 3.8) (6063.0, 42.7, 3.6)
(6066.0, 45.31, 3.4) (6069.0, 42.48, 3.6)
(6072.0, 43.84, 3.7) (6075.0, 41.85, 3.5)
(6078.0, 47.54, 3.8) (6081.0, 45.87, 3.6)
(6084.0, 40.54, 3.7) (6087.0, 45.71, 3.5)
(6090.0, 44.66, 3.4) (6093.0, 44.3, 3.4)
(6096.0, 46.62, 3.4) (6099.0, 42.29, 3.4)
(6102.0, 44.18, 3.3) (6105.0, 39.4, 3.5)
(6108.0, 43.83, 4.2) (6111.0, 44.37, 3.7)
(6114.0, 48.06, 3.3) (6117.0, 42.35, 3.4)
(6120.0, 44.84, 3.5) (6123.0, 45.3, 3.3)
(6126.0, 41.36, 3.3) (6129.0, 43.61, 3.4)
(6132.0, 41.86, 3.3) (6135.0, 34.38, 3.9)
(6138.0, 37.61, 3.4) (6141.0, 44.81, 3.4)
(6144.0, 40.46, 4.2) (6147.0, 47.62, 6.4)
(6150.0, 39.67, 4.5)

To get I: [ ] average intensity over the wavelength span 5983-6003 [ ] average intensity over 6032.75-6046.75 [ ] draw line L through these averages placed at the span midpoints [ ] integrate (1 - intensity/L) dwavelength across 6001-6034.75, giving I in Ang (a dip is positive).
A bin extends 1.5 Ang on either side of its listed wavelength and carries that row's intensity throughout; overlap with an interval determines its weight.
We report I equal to 1.2 Ang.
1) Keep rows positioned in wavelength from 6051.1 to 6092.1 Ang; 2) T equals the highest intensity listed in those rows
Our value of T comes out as 47.54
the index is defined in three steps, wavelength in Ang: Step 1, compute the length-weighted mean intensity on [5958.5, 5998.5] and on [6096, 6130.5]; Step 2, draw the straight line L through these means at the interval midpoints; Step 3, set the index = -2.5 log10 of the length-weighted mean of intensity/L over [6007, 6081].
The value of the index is 0.01 mag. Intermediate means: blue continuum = 43.7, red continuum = 43.7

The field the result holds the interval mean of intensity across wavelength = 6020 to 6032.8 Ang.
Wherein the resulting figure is 43.2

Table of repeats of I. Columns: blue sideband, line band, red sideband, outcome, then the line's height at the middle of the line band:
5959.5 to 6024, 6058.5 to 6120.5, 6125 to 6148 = -3.1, 41.7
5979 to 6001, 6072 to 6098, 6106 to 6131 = -0.4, 43.8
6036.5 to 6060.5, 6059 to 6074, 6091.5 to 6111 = 0.3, 43.7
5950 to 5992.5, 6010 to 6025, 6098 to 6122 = 0.5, 43.1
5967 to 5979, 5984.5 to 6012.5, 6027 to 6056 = 1.0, 43.3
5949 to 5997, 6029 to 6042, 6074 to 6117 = 0.2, 43.7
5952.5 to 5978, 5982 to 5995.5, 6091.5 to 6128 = 0.3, 44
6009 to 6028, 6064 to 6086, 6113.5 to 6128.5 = -0.4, 43.2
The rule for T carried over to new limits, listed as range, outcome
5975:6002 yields 48.89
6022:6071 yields 47.32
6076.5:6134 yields 48.06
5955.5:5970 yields 47.21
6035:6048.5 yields 46.07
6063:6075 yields 45.31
